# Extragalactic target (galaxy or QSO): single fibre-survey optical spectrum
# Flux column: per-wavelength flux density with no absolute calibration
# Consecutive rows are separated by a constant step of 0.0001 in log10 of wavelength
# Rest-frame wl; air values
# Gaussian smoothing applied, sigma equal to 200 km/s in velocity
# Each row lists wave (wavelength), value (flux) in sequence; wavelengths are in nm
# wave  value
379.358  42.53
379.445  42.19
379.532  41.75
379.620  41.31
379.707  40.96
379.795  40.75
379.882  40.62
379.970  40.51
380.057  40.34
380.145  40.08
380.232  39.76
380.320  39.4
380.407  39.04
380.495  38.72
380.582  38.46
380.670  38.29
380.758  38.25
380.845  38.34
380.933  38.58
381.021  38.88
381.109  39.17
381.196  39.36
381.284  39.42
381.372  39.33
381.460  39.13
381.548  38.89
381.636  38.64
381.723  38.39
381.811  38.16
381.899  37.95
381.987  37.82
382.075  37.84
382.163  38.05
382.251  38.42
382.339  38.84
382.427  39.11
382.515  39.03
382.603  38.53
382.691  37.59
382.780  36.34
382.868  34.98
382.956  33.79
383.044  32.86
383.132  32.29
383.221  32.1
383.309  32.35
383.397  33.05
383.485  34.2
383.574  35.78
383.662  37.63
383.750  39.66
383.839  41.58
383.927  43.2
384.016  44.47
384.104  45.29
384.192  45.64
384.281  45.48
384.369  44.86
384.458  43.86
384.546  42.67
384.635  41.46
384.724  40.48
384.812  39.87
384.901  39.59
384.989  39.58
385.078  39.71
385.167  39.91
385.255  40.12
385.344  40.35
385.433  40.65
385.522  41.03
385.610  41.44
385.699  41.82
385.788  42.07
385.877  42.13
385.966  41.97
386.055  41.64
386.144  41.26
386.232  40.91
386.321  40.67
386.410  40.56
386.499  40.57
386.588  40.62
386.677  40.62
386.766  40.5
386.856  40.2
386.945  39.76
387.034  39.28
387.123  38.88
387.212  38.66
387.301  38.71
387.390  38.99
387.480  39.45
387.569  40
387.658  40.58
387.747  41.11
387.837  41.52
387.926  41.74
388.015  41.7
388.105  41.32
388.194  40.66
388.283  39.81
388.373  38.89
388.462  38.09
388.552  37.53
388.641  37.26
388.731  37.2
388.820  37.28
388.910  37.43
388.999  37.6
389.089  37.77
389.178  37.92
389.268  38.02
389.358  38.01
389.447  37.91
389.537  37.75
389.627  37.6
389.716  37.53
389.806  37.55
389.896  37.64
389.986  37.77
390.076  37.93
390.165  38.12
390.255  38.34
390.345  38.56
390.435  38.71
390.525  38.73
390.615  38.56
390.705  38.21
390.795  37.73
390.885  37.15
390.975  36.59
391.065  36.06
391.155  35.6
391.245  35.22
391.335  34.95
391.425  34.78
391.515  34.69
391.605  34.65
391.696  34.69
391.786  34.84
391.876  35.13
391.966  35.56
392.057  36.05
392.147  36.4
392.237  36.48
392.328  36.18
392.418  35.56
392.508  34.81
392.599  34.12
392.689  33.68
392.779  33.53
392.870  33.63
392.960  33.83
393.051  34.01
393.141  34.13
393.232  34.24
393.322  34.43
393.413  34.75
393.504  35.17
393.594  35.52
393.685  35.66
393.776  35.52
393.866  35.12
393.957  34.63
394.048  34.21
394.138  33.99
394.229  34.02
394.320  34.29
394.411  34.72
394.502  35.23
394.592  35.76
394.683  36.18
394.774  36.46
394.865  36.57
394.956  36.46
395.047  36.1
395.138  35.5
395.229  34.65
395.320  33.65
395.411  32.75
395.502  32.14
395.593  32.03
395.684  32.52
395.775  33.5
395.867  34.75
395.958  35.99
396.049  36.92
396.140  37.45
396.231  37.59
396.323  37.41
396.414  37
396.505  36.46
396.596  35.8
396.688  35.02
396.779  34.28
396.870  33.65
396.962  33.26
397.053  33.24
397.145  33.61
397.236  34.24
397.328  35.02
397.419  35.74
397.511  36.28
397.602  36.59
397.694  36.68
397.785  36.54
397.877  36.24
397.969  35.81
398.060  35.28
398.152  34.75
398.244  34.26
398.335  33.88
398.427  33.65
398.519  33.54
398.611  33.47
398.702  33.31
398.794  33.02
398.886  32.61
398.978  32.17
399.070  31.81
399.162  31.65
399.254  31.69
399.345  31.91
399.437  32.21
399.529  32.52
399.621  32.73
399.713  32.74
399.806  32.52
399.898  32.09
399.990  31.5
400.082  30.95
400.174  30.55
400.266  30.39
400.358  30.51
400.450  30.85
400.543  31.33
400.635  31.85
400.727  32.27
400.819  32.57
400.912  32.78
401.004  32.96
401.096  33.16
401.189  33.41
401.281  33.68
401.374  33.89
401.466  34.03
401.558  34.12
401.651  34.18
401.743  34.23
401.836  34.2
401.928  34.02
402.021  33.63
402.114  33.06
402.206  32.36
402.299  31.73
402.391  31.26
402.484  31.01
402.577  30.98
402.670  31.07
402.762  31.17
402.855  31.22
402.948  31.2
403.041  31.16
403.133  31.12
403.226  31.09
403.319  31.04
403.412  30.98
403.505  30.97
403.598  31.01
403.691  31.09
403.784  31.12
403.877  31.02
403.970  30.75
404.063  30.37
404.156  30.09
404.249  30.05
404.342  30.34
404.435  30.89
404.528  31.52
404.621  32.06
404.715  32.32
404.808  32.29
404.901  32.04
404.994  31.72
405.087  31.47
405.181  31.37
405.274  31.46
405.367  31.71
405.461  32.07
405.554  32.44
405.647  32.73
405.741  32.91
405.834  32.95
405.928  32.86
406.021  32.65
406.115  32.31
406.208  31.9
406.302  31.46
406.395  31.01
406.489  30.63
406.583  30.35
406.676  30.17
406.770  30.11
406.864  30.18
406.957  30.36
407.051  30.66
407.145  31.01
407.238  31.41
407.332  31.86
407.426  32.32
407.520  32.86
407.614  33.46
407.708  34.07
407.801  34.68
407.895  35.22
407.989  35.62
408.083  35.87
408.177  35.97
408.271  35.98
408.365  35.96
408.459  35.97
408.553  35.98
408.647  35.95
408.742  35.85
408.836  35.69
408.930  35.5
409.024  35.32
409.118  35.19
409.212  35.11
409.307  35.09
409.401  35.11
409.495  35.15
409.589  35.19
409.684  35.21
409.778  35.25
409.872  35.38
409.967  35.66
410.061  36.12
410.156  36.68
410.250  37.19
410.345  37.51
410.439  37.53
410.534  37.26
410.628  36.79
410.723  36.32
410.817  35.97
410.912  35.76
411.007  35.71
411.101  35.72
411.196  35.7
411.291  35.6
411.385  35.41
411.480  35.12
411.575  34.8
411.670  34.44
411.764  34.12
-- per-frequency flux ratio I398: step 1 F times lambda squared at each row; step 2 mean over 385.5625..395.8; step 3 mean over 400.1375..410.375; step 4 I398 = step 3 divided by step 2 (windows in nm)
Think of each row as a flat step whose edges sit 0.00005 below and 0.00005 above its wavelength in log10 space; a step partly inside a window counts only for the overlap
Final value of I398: 1.0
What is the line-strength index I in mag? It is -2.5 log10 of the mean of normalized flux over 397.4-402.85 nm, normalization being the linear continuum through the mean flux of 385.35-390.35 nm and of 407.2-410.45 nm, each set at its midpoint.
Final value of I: 0.12 mag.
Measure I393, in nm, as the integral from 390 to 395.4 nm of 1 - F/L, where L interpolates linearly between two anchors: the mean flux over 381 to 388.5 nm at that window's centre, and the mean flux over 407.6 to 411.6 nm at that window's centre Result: 0.39 nm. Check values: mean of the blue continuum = 39.6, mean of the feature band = 35.6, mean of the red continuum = 35.7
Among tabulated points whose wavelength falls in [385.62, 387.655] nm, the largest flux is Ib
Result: 42.13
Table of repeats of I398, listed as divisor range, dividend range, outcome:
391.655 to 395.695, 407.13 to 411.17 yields 1.10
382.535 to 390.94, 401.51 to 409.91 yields 0.92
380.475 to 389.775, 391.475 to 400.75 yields 0.92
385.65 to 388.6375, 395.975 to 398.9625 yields 0.92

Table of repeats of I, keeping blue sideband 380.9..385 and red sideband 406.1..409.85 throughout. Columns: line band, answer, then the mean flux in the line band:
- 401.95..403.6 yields 0.11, 31.5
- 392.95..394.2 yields 0.06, 34.7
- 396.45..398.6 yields 0.03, 34.9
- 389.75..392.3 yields 0.02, 36.7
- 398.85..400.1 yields 0.11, 32.1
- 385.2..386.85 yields -0.08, 41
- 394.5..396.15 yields 0.04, 34.9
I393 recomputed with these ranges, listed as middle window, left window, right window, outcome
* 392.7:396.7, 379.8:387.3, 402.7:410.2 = 0.14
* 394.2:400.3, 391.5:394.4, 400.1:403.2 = -0.12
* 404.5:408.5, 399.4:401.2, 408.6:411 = 0.23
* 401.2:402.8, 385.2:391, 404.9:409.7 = 0.09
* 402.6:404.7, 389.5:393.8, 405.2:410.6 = 0.21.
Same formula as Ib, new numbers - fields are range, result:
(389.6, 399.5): 38.73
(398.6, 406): 34.23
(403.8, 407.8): 34.07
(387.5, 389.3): 41.74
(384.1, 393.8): 45.64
